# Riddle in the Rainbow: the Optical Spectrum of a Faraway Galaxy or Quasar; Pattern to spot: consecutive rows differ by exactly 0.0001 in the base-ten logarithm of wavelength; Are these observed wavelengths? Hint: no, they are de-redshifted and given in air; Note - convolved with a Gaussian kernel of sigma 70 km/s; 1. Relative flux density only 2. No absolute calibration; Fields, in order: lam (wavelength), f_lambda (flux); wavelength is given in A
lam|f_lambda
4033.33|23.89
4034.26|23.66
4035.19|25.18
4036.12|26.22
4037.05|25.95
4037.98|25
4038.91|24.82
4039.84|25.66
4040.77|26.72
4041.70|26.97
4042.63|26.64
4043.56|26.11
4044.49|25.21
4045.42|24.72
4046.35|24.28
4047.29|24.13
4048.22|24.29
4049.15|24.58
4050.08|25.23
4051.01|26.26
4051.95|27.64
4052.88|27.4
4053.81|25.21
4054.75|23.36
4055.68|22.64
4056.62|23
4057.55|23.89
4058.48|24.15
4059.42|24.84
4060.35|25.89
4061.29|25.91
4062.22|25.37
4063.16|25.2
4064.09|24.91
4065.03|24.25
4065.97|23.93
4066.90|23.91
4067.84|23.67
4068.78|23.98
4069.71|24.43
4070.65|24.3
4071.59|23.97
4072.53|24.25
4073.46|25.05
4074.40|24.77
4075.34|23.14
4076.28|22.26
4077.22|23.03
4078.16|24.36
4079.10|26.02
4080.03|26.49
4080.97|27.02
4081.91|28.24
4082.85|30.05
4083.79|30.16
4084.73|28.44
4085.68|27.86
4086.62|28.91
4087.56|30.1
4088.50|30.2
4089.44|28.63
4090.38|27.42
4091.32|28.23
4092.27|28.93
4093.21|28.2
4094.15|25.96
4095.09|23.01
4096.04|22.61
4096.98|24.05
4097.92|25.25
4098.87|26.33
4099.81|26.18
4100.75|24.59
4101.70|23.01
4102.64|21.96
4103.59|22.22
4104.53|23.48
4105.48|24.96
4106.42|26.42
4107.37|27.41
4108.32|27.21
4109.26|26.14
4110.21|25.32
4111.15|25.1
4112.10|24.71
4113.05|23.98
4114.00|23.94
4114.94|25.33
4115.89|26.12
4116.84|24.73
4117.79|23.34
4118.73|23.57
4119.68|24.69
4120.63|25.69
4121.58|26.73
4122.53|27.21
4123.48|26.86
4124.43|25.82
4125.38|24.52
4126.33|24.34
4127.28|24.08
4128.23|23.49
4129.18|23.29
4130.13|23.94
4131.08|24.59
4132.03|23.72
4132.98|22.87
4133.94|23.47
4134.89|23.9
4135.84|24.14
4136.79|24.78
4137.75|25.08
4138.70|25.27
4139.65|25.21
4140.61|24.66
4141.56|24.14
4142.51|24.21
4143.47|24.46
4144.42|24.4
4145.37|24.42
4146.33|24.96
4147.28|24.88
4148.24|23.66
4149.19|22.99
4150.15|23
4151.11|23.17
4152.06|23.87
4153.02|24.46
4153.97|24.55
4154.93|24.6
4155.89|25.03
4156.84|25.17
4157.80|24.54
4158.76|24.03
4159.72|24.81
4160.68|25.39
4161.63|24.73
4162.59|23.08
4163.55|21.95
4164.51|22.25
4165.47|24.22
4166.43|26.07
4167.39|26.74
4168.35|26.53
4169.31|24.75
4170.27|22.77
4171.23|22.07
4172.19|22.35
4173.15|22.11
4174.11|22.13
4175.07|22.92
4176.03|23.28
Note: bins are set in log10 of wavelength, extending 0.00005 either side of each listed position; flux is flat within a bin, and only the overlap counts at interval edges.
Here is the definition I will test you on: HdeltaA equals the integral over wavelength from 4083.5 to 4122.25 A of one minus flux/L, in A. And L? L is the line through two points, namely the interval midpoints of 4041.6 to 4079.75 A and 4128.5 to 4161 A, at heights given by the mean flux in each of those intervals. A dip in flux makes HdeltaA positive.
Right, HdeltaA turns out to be -2.2 A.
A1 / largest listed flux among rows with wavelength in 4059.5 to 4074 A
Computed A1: 25.91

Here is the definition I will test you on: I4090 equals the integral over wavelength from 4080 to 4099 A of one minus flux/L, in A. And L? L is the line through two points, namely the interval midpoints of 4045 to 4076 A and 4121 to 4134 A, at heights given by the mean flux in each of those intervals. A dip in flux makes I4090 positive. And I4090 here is -2.2 A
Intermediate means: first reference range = 24.6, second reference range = 24.7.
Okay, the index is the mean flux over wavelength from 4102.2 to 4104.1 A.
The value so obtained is 22.1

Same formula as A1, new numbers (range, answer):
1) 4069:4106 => 30.2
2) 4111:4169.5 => 27.21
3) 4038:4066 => 27.64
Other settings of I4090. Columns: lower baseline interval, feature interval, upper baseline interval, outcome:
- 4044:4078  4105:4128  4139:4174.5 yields -0.97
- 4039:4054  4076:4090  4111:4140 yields -1.29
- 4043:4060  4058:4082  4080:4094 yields 1.88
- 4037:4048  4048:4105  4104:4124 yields -0.08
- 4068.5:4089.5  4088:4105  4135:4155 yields 0.15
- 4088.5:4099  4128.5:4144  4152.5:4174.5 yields 0.48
